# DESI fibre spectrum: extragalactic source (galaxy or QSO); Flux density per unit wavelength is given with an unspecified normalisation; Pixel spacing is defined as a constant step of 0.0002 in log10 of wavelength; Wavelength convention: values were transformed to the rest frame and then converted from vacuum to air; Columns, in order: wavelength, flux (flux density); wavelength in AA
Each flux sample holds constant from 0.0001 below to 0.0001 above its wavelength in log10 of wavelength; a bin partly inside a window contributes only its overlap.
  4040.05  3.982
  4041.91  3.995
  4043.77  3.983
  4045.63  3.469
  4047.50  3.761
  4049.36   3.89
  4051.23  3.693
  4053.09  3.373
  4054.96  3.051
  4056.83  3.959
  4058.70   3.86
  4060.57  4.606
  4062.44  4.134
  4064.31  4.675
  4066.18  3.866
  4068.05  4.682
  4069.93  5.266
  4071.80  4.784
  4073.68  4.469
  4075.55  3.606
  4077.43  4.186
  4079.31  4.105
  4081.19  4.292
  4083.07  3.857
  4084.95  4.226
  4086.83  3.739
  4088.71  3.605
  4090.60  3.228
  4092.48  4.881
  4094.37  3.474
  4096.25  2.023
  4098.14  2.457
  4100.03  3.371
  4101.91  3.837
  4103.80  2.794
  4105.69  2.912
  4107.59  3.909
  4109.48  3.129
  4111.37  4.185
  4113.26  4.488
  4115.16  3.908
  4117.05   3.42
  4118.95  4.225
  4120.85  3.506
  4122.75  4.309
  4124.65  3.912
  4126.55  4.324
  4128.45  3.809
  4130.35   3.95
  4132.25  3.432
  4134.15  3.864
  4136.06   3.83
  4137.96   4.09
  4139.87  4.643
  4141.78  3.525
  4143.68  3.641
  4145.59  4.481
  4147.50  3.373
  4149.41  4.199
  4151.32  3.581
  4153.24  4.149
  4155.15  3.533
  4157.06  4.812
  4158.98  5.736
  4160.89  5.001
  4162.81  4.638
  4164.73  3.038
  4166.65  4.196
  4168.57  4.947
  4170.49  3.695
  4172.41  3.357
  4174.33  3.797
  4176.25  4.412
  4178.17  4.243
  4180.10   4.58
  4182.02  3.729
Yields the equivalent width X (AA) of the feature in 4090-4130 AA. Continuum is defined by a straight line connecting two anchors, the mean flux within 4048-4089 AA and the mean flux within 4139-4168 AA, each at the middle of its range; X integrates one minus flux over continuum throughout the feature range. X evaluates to 4.9 AA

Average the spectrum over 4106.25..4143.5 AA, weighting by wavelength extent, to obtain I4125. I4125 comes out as 3.9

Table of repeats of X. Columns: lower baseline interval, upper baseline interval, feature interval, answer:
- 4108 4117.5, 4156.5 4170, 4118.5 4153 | 2.1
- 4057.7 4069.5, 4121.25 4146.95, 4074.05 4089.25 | 1.0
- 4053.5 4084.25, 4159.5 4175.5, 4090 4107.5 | 3.9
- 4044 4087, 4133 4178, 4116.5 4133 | 0.8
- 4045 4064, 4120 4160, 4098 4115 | 1.8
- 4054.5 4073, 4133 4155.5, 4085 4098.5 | 2.4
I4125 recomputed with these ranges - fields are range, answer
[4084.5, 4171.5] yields 3.87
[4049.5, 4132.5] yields 3.86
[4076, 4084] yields 4.08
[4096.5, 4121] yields 3.51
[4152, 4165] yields 4.47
